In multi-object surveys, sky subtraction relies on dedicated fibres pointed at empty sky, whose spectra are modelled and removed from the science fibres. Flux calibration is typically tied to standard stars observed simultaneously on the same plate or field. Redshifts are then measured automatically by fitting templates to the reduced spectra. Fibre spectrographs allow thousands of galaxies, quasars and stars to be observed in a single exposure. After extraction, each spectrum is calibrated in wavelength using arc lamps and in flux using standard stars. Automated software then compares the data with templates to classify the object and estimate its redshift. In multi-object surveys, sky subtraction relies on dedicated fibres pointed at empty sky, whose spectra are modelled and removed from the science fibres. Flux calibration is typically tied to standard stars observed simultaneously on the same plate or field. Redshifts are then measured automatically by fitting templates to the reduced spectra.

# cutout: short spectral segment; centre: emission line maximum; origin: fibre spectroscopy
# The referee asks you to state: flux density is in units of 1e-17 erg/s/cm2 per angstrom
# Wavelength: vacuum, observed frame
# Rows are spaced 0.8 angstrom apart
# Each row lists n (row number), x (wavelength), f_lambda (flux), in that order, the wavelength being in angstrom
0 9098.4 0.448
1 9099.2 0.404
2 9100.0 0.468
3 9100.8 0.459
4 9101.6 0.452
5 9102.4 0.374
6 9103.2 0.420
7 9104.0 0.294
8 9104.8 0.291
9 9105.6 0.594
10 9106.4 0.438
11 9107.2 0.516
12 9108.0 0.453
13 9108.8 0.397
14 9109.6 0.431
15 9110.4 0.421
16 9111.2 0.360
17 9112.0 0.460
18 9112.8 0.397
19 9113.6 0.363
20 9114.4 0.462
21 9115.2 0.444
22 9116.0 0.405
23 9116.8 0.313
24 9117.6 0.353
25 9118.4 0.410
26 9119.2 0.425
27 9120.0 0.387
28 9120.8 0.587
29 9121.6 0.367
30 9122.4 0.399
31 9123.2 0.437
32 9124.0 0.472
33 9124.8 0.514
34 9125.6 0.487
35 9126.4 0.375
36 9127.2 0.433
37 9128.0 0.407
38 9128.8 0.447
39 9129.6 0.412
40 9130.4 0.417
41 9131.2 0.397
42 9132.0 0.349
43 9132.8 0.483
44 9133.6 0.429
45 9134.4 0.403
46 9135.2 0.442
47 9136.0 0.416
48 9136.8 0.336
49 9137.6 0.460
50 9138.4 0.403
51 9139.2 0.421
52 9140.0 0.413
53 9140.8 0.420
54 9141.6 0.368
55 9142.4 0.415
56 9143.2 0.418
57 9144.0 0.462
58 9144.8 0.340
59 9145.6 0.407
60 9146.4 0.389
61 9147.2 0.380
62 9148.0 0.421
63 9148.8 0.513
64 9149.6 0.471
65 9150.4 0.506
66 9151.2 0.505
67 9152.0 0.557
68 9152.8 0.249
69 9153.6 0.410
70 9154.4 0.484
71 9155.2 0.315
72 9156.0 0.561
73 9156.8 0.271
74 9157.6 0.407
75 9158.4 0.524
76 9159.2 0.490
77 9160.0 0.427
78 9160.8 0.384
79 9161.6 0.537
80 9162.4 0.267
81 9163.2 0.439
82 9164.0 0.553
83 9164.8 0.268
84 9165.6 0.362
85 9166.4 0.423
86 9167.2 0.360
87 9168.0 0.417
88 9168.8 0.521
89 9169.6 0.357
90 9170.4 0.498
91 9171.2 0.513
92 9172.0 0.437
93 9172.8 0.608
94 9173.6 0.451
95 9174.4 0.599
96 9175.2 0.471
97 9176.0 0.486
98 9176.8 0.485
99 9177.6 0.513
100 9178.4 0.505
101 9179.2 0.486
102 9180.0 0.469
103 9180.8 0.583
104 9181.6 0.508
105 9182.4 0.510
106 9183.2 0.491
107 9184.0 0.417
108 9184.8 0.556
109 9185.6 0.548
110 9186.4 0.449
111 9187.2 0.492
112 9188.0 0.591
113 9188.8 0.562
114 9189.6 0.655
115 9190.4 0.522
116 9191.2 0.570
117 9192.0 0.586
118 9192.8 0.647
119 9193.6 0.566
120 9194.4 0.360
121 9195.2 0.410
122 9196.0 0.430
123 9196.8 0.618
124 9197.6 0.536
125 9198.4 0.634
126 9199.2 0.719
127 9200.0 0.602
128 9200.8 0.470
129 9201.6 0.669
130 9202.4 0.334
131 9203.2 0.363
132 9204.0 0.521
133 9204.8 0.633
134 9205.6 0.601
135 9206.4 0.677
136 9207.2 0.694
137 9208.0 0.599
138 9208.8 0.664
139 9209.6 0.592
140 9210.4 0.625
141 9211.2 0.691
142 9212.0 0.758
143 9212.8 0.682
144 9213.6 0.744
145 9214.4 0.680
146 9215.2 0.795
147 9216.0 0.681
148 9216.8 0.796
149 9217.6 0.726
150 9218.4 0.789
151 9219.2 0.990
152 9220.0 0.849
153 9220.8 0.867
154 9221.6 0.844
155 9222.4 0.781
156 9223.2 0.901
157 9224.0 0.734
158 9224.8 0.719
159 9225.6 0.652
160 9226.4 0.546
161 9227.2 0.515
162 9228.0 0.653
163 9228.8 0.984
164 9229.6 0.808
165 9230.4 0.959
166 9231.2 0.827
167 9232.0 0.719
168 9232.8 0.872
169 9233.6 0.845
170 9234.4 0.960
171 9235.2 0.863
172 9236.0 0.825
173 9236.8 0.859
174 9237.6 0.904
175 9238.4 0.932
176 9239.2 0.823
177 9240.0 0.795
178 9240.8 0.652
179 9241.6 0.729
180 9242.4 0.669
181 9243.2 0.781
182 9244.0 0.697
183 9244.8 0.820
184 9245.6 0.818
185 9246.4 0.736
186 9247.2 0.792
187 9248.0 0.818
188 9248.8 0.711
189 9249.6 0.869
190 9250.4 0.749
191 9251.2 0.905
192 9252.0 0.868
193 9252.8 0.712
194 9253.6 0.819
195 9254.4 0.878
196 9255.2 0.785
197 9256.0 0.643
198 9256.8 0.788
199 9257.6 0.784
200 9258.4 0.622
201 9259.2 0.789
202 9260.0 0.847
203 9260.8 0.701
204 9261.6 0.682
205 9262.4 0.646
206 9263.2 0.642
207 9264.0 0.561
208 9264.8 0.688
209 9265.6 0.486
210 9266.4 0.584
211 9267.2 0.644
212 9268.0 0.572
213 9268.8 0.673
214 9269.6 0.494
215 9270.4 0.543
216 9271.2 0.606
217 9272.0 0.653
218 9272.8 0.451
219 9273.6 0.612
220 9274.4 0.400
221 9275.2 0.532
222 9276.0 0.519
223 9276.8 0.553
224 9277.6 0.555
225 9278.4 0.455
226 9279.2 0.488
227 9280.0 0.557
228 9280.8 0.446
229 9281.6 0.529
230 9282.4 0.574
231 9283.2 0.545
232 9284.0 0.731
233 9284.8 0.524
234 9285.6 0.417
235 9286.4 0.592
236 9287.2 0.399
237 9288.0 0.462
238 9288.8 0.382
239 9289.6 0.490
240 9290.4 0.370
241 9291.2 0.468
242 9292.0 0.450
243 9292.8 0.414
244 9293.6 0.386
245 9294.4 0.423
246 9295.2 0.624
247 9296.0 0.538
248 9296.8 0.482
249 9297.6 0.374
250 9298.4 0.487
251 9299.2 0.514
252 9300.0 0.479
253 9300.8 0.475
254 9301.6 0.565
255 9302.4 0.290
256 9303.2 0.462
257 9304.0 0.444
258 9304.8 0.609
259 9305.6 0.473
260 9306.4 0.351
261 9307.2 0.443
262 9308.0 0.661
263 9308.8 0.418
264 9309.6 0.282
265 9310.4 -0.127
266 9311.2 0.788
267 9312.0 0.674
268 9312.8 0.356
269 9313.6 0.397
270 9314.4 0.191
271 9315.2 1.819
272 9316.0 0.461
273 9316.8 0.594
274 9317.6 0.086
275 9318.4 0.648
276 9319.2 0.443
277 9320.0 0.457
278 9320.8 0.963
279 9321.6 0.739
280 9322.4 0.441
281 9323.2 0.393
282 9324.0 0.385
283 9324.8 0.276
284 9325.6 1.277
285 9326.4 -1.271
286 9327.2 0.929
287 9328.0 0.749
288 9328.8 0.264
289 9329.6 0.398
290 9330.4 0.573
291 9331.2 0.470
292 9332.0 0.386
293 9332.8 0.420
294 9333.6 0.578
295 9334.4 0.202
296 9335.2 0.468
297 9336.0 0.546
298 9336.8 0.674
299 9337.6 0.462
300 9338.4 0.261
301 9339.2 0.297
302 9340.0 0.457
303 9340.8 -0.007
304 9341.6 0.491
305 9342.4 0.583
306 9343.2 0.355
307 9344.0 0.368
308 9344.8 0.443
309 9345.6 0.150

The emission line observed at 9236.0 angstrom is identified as Mg II 2798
